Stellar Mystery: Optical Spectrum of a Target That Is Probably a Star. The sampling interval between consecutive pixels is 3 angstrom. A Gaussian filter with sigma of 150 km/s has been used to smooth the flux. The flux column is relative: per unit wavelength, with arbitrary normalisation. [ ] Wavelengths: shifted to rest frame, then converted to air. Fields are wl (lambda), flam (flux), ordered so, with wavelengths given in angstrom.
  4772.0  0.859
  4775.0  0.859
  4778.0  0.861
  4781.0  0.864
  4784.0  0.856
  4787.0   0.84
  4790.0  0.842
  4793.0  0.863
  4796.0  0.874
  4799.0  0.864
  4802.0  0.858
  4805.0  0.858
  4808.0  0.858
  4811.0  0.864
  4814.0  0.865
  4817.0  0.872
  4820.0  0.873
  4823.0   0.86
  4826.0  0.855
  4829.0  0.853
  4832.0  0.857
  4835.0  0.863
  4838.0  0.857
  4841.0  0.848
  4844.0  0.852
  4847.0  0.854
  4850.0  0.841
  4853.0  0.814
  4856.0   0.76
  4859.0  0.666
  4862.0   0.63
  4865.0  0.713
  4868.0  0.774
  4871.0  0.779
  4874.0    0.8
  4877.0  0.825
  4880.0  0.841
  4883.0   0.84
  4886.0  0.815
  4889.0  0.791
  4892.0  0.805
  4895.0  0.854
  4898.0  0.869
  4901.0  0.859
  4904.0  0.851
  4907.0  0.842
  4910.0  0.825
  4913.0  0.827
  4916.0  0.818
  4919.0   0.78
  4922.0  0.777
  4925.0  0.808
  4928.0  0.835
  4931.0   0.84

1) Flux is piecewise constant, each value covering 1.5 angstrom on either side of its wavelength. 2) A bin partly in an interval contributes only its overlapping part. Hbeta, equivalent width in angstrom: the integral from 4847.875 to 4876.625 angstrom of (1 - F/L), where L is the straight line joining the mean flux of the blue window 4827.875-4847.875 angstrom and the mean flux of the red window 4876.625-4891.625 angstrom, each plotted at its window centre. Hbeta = 2.7 angstrom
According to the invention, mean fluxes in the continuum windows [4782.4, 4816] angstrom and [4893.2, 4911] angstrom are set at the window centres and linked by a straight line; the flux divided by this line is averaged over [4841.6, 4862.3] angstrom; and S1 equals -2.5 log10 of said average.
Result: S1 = 0.09 mag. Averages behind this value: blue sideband 0.859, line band 0.785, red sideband 0.85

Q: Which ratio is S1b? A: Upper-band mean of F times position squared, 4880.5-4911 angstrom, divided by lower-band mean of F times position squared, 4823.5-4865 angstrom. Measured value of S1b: 1.06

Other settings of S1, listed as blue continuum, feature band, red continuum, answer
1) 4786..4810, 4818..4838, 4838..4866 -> -0.06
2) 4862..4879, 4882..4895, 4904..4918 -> -0.03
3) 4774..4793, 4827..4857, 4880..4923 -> 0.00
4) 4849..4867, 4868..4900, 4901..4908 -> -0.03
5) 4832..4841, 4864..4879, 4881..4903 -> 0.08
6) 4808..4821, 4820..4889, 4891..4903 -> 0.06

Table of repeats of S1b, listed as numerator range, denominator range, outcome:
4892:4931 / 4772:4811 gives 1.01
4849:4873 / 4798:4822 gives 0.88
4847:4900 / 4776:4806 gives 0.96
